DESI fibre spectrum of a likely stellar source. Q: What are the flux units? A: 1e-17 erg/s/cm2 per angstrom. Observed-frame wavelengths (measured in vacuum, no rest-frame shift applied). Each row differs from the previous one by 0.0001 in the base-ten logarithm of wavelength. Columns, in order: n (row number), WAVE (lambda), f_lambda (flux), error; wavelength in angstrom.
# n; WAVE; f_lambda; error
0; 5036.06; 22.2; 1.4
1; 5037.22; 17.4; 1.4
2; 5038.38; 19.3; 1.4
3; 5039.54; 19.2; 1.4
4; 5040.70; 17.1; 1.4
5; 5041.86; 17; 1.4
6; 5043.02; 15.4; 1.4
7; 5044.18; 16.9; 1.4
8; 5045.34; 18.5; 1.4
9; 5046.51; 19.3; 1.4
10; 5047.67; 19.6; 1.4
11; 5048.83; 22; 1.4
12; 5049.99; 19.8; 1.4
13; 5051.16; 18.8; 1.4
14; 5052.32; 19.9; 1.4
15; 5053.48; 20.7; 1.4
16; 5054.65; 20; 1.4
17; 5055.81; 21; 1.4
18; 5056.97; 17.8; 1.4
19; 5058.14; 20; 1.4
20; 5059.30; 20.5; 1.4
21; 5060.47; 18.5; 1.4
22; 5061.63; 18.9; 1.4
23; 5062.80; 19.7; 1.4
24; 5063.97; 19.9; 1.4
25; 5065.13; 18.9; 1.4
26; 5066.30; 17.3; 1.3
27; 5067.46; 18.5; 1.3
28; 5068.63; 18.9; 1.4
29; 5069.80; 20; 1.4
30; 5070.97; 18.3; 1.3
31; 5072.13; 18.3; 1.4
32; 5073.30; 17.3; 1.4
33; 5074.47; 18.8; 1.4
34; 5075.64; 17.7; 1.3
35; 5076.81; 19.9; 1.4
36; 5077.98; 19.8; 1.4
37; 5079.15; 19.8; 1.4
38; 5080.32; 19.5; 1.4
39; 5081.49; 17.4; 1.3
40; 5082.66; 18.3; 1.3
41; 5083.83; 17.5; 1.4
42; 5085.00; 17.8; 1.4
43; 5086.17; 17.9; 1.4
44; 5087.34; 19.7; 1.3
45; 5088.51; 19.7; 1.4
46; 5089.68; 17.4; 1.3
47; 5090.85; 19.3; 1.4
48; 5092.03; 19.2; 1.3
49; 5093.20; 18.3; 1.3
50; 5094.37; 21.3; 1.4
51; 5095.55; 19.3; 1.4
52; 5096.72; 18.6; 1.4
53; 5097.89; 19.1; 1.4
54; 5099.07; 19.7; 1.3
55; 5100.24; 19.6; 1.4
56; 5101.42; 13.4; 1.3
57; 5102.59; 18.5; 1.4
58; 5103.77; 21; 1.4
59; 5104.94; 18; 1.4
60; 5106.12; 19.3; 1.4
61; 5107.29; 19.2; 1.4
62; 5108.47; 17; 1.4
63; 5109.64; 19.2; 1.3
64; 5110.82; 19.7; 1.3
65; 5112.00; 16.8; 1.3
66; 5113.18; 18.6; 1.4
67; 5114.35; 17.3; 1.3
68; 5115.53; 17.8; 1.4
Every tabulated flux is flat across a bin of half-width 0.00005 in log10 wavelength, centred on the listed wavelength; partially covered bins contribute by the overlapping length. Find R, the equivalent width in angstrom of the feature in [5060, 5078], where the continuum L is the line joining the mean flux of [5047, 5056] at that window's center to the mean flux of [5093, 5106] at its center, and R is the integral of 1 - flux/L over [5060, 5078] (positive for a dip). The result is 0.9 angstrom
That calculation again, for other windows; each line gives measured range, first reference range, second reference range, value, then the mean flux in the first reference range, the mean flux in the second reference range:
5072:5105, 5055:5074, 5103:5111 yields 0.5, 19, 19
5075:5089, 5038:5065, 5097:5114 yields 0.0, 19.1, 18.5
